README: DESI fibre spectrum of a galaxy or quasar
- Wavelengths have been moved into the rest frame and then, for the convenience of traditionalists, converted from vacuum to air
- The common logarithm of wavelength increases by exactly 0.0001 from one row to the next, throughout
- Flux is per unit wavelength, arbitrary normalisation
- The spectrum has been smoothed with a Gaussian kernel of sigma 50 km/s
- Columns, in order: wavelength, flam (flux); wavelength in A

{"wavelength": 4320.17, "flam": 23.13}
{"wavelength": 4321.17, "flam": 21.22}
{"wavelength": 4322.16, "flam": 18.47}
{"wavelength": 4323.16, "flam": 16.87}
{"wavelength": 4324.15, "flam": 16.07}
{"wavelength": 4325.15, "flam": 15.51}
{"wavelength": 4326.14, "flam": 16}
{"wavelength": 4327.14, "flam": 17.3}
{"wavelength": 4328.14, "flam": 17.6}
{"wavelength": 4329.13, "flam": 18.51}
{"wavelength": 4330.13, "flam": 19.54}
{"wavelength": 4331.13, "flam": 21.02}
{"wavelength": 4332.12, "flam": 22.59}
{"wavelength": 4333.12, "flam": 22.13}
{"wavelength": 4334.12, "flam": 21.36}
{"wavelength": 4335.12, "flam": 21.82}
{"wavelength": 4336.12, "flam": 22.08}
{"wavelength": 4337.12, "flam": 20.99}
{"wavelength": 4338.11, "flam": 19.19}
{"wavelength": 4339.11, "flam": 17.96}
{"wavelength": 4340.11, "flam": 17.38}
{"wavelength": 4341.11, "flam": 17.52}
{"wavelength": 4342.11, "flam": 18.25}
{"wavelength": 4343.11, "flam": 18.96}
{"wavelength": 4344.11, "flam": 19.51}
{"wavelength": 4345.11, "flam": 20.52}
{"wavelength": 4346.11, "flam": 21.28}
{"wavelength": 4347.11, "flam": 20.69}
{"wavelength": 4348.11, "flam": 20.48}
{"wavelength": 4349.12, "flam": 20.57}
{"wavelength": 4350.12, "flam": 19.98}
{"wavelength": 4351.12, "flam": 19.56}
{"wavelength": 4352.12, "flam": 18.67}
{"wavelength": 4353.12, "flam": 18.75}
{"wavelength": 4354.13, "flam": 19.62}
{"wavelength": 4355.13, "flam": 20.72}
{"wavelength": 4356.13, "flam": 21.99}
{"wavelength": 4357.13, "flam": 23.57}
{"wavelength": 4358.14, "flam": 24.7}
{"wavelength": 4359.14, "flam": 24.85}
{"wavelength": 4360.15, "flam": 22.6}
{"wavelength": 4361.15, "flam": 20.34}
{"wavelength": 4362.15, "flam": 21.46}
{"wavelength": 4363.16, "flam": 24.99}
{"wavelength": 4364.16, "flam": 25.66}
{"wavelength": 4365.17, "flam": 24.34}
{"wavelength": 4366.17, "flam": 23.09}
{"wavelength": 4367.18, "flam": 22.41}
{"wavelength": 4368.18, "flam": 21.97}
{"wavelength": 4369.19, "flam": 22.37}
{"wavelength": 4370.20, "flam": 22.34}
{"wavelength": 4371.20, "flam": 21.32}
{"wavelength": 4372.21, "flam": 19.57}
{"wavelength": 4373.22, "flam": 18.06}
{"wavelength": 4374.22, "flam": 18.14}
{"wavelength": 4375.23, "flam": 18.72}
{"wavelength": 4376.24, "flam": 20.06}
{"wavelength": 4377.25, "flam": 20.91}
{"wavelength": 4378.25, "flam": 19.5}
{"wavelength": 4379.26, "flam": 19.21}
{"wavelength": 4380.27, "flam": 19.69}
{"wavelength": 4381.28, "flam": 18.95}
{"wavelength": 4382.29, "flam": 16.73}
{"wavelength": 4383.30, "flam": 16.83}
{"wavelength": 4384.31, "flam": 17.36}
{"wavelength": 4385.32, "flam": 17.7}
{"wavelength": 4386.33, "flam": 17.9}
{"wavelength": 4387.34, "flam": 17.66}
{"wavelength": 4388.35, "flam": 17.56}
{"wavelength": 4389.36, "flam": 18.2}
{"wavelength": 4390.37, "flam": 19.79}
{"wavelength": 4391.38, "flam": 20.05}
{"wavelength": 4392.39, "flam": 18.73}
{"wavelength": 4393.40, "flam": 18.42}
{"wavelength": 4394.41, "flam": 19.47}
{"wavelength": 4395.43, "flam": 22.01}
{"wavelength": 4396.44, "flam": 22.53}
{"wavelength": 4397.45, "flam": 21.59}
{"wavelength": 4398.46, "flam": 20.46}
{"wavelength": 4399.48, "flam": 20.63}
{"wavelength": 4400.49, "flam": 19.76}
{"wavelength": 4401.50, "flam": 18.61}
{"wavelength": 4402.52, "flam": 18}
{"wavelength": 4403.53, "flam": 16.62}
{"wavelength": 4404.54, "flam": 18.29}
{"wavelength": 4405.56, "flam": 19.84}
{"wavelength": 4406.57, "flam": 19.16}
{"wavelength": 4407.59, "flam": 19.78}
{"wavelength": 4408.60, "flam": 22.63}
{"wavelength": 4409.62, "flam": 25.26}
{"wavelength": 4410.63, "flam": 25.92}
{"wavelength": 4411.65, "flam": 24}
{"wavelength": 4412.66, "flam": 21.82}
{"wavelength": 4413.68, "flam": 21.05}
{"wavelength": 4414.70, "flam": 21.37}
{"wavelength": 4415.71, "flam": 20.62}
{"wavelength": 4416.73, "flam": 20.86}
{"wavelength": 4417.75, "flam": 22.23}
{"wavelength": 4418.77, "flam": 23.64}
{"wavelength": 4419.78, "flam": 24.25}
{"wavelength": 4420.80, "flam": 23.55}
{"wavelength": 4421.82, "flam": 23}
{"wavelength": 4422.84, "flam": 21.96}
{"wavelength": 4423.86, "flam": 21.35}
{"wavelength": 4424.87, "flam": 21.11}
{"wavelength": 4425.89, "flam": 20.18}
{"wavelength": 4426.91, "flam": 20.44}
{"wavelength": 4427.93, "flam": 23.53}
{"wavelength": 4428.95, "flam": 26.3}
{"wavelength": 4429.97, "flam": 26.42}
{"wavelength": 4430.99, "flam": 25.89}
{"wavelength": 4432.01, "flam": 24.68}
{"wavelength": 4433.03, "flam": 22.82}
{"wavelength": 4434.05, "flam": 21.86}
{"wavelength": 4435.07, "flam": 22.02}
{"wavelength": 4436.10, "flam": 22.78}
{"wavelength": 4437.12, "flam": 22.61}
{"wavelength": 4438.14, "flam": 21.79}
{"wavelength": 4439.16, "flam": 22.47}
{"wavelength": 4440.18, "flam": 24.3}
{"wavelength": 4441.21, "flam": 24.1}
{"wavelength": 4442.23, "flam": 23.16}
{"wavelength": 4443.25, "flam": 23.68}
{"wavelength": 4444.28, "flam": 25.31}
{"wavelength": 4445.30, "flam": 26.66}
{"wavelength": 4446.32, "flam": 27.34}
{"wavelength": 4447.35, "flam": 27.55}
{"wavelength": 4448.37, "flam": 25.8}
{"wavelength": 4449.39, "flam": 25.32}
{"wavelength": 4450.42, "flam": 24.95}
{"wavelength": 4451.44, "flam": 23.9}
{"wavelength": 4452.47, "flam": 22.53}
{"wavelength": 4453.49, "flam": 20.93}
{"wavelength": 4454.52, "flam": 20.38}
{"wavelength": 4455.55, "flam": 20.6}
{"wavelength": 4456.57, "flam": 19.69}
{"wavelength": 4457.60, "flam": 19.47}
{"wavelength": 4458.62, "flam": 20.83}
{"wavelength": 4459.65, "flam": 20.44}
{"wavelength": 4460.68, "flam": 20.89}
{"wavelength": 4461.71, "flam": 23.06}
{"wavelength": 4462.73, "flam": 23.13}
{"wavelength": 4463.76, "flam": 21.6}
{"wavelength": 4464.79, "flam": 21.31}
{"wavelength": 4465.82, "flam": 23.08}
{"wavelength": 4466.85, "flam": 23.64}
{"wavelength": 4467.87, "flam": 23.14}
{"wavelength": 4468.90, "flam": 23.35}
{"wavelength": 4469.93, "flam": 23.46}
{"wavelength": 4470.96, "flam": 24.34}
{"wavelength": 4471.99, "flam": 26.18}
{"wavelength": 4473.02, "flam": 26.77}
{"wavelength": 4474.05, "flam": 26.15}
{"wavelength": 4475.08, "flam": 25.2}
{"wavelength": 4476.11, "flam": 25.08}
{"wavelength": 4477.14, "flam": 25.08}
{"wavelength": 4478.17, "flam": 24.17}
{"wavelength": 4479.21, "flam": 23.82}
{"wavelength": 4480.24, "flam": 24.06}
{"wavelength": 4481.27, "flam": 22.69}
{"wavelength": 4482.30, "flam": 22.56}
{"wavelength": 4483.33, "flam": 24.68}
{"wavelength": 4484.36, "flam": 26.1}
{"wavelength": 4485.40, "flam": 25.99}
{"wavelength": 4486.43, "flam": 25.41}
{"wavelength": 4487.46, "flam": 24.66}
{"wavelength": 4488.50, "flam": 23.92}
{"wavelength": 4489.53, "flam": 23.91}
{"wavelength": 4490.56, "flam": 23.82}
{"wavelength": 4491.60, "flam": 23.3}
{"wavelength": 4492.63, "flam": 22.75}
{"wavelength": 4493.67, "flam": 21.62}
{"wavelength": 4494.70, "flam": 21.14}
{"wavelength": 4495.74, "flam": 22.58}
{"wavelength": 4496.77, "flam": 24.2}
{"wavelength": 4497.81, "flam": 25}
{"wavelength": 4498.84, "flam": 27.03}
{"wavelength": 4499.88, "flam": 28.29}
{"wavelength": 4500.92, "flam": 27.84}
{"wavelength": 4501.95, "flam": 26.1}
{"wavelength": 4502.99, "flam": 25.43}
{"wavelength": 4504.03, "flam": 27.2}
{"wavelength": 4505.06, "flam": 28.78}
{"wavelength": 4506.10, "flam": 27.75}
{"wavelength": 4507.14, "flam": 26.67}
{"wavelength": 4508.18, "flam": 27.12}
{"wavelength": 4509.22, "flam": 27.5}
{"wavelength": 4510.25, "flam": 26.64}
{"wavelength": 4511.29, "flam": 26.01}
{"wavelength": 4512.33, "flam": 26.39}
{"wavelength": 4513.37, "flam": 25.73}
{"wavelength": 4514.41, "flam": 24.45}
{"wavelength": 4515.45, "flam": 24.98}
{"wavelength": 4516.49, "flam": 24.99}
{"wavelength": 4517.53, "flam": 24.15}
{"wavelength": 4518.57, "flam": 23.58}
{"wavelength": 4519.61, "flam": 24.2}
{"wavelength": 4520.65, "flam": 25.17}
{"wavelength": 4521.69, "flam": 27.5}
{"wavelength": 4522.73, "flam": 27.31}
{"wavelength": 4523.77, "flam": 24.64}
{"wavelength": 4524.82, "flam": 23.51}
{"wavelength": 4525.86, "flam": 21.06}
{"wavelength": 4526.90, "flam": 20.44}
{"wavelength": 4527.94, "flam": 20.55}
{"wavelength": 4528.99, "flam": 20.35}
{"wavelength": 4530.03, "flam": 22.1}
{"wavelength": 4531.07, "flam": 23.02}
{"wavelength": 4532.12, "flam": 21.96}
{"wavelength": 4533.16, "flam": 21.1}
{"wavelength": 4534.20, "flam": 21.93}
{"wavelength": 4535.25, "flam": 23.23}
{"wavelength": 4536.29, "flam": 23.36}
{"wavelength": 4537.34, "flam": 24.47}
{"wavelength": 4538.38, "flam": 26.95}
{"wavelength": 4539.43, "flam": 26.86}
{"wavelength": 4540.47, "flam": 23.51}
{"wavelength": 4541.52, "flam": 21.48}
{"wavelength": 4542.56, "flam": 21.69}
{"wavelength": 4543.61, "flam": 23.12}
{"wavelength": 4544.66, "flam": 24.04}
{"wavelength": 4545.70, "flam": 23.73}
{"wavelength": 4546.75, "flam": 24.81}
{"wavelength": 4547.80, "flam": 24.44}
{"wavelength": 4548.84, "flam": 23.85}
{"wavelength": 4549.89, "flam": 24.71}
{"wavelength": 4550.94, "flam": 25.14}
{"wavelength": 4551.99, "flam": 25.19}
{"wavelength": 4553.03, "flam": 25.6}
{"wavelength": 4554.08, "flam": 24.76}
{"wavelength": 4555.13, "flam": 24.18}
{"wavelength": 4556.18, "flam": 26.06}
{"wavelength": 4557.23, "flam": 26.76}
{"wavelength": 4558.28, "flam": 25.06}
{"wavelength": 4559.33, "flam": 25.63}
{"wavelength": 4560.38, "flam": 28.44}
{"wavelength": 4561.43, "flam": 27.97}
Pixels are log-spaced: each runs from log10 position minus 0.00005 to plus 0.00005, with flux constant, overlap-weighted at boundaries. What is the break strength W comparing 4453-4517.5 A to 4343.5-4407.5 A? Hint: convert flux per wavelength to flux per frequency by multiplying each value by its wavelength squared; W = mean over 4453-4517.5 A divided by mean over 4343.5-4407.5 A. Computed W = 1.26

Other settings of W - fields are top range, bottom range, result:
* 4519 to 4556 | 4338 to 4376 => 1.23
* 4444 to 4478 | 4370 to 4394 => 1.29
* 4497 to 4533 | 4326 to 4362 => 1.33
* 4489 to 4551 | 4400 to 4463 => 1.13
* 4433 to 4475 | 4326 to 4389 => 1.20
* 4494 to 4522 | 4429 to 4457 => 1.12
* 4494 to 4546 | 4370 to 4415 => 1.31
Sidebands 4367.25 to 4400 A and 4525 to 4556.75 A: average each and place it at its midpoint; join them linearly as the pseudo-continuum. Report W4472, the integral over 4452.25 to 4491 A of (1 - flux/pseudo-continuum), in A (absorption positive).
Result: -2.8 A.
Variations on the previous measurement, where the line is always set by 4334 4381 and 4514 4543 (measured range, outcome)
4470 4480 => -1.07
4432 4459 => -1.26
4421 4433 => -0.69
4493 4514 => -2.54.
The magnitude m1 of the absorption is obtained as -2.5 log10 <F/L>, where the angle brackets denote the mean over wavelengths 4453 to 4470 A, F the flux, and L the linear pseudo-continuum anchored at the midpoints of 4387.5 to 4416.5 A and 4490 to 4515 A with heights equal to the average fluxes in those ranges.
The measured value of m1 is 0.09 mag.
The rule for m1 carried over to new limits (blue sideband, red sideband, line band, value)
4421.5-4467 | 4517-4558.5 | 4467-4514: -0.074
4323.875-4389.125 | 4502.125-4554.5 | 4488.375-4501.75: -0.032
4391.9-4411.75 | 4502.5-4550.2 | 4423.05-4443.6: -0.076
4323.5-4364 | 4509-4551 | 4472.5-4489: -0.081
